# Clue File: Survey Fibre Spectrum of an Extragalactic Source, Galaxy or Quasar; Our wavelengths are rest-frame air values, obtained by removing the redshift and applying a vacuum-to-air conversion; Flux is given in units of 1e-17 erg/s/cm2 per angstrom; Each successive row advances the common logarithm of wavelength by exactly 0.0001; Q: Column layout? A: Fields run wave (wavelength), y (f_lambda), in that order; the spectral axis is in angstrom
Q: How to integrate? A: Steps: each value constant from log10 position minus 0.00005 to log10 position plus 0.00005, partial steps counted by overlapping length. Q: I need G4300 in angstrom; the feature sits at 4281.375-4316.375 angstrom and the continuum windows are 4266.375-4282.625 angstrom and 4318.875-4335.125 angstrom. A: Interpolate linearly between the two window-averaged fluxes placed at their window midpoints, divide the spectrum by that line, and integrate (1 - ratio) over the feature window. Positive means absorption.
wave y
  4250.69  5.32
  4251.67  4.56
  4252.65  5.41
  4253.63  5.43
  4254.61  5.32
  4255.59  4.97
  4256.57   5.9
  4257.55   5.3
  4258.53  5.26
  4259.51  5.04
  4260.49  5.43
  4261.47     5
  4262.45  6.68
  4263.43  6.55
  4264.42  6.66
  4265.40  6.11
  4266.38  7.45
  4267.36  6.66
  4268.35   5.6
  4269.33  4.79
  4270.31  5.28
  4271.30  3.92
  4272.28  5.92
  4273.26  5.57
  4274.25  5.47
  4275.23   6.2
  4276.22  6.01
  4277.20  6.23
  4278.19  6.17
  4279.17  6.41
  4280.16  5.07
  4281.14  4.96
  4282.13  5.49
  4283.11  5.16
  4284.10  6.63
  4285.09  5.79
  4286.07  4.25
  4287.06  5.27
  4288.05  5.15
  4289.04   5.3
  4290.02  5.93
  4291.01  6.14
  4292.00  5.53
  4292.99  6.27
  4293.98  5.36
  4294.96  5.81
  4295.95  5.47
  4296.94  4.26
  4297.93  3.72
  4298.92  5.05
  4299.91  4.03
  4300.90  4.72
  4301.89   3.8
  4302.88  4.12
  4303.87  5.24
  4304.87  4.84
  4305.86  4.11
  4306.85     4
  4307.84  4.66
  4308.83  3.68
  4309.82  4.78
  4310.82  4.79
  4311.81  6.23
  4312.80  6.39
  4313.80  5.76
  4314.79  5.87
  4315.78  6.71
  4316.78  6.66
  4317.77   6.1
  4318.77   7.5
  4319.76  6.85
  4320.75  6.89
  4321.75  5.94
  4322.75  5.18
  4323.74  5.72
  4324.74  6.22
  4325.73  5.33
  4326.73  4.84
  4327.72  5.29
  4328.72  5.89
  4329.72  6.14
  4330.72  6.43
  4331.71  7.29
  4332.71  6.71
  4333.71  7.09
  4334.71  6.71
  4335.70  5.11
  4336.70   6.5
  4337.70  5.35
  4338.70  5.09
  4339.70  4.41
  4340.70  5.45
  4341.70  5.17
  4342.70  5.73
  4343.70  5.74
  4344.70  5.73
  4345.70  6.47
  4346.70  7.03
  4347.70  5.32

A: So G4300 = 4.5 angstrom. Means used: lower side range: 5.67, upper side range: 6.19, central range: 5.15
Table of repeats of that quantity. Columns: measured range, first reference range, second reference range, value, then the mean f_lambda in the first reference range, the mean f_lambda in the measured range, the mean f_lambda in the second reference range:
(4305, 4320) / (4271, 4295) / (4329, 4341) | 0.74 angstrom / 5.61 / 5.57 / 6.03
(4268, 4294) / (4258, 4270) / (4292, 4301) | -0.57 angstrom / 5.93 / 5.55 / 5.01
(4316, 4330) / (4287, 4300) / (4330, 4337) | 0.33 angstrom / 5.27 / 6.05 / 6.54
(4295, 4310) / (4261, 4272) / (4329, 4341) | 3.76 angstrom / 5.88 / 4.47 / 6.03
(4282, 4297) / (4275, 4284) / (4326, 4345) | 0.66 angstrom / 5.77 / 5.53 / 5.82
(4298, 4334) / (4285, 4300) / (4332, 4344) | -0.16 angstrom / 5.23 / 5.55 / 5.78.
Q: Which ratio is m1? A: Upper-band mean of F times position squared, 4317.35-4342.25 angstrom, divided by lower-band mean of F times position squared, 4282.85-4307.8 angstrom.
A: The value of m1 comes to 1.21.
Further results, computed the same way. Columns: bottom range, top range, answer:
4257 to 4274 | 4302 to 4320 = 0.97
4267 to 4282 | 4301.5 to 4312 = 0.82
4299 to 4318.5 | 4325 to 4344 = 1.15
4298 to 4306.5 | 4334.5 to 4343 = 1.25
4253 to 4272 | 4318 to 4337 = 1.13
